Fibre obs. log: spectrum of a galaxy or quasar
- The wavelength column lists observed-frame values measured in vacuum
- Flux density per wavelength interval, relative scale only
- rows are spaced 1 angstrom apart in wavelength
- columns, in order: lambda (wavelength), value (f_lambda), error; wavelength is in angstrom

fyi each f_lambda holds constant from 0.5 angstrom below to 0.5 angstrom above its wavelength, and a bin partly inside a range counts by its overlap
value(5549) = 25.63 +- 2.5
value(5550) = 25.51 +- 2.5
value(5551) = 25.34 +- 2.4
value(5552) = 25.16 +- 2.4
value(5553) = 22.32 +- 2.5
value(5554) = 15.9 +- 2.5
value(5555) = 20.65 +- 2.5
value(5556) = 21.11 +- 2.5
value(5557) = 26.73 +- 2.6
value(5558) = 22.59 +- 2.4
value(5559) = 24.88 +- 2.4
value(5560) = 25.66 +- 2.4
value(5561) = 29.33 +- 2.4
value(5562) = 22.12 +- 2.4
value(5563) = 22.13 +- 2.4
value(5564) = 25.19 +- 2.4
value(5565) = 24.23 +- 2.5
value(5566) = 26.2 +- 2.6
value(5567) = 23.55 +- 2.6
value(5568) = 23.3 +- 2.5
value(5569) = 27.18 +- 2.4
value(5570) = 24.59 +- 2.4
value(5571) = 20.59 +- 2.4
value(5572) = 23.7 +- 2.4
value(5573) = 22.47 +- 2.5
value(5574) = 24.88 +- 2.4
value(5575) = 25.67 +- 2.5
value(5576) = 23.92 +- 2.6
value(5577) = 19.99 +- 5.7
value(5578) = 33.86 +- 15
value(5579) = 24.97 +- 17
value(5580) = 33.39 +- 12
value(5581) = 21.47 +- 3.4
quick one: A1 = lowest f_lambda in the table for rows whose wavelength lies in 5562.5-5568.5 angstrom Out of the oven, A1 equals 22.13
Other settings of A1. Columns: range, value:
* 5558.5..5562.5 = 22.12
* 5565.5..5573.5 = 20.59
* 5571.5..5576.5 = 22.47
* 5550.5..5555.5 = 15.9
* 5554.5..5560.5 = 20.65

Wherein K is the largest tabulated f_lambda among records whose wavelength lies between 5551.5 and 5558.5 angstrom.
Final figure 26.73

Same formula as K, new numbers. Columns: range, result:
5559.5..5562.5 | 29.33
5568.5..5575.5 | 27.18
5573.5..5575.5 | 25.67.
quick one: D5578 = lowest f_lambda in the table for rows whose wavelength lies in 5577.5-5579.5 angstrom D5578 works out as 24.97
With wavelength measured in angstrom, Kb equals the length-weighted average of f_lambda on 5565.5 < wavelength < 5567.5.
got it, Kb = 24.9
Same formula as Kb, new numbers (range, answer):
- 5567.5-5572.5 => 23.9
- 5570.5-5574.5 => 22.9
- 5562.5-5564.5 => 23.7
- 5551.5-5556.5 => 21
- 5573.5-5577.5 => 23.6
